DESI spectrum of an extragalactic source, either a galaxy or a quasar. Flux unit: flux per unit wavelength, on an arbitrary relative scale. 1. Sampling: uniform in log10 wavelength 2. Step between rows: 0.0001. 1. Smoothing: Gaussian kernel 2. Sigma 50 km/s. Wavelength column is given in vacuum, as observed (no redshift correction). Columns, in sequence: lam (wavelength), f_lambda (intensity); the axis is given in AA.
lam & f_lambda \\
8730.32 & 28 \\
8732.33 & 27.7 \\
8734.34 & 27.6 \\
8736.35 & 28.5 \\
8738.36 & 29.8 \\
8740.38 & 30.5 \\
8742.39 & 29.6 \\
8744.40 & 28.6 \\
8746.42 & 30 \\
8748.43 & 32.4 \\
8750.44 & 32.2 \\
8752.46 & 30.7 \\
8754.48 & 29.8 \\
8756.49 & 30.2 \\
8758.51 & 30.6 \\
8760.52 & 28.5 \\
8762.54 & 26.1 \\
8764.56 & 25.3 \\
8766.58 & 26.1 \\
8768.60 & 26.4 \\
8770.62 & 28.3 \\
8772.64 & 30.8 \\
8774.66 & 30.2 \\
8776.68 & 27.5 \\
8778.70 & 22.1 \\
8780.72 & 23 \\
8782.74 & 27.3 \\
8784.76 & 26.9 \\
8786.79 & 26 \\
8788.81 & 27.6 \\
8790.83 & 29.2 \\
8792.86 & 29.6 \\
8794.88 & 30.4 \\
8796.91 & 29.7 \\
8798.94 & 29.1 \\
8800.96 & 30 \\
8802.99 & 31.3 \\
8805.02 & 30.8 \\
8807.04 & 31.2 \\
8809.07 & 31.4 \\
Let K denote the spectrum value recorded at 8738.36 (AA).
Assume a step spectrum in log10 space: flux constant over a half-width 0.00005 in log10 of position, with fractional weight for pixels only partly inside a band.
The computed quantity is 29.8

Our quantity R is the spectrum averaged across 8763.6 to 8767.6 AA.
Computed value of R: 25.7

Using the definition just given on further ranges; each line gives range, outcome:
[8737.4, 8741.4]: 30.1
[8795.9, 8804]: 30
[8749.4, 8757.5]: 30.7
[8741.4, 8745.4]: 29.1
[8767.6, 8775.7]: 28.9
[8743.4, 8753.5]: 30.8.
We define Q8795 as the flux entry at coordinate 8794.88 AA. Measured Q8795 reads 30.4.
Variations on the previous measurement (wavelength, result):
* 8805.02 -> 30.8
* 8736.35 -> 28.5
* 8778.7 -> 22.1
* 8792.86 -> 29.6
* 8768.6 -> 26.4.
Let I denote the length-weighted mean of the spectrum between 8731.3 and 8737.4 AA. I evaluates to 28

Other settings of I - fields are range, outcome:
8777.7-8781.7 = 22.6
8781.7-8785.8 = 27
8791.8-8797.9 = 29.9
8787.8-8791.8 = 28.4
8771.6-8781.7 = 26.7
